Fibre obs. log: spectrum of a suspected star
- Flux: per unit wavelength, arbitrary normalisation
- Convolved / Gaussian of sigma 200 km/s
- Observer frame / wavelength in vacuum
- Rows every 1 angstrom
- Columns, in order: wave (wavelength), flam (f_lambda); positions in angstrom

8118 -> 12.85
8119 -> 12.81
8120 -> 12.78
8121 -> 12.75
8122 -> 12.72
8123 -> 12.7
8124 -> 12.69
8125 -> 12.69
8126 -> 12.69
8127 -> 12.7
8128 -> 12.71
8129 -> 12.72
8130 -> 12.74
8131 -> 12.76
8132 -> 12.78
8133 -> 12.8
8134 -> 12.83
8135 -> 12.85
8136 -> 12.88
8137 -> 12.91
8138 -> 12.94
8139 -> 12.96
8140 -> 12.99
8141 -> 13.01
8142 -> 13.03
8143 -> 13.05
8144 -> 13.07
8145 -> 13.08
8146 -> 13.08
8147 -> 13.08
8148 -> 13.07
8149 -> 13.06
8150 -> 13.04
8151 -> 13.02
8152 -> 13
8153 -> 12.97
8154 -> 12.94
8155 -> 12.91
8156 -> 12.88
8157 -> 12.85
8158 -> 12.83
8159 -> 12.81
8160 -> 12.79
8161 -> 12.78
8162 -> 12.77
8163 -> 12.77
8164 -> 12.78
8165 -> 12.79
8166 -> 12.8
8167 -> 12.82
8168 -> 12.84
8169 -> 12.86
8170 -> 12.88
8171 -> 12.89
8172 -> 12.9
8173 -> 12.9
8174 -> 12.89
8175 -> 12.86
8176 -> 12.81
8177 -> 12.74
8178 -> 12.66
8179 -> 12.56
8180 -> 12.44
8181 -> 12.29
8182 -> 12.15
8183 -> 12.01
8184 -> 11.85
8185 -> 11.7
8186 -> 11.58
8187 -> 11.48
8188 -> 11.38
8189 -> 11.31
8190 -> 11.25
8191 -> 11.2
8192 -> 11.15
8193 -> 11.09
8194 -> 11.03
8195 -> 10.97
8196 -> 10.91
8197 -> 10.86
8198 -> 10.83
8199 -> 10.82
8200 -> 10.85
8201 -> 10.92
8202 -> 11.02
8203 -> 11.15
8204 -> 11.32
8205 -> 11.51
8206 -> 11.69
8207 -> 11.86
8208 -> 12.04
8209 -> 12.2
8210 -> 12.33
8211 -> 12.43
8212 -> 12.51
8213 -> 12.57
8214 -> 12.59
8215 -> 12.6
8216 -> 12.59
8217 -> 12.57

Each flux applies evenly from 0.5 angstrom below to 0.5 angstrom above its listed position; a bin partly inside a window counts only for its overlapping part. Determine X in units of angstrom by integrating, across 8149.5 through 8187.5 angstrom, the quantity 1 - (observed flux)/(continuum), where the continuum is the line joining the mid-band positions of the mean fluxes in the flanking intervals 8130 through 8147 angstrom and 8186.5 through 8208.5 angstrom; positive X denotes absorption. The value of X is -1.9 angstrom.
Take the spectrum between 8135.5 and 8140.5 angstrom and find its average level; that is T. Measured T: 12.9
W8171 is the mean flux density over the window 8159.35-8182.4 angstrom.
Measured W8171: 12.7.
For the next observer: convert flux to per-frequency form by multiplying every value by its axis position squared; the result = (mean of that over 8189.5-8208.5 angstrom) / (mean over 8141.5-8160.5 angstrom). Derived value 0.9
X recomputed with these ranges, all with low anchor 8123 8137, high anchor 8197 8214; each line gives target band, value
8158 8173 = -0.73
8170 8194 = -0.19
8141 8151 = -0.43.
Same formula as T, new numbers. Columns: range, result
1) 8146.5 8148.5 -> 13.1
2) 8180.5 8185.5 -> 12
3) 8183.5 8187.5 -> 11.7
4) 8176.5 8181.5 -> 12.5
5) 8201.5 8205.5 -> 11.2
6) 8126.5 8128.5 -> 12.7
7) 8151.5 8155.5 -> 13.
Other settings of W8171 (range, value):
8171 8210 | 11.7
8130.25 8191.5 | 12.7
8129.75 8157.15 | 13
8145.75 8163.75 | 12.9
